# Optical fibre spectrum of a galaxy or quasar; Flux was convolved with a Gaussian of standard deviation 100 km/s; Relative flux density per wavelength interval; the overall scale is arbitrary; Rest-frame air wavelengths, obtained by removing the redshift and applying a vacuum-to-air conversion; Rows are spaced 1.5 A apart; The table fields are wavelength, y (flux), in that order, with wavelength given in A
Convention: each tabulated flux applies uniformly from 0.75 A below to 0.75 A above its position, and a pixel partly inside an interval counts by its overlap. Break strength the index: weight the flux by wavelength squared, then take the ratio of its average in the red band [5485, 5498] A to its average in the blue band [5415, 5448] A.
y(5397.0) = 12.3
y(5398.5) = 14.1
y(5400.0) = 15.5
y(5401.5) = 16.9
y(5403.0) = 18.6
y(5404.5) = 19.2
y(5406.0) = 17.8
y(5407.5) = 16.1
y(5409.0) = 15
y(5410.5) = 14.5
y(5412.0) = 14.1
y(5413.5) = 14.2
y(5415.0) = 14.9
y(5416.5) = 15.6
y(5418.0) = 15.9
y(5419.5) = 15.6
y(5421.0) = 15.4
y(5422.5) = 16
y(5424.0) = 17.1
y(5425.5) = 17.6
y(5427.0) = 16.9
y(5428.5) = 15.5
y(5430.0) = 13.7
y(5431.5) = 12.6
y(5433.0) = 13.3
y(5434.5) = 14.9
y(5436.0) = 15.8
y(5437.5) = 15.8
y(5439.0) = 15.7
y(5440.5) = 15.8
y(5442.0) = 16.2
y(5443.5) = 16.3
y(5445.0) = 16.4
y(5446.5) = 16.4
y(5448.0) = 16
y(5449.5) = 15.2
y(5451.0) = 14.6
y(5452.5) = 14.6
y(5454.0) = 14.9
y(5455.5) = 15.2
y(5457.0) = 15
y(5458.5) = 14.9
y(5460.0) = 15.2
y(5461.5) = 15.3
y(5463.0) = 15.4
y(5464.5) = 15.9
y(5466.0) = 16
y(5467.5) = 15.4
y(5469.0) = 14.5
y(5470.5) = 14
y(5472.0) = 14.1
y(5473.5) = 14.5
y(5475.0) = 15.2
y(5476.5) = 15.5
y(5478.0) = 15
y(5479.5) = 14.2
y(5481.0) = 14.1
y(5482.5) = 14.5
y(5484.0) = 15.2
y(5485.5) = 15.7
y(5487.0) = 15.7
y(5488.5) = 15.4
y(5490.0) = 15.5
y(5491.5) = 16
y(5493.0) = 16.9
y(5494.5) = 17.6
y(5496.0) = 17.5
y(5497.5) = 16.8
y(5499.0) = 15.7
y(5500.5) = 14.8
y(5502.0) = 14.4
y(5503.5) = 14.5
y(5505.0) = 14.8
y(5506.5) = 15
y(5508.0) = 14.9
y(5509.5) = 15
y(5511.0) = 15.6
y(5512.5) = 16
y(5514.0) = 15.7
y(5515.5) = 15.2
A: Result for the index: 1.1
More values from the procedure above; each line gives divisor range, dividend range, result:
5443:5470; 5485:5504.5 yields 1.05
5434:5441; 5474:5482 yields 0.96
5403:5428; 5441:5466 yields 0.98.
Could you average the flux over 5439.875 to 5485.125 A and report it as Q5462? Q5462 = 15.2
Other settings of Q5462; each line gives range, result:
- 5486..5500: 16.3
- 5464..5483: 14.8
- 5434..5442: 15.7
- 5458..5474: 15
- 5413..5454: 15.5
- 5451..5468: 15.2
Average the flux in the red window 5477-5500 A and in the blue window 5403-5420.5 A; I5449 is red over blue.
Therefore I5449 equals 0.99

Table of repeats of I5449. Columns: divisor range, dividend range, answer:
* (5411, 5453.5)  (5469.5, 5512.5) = 0.99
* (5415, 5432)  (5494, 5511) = 0.99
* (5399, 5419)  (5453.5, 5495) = 0.95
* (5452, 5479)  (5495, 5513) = 1.03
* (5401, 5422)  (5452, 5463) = 0.94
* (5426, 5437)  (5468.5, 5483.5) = 0.99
